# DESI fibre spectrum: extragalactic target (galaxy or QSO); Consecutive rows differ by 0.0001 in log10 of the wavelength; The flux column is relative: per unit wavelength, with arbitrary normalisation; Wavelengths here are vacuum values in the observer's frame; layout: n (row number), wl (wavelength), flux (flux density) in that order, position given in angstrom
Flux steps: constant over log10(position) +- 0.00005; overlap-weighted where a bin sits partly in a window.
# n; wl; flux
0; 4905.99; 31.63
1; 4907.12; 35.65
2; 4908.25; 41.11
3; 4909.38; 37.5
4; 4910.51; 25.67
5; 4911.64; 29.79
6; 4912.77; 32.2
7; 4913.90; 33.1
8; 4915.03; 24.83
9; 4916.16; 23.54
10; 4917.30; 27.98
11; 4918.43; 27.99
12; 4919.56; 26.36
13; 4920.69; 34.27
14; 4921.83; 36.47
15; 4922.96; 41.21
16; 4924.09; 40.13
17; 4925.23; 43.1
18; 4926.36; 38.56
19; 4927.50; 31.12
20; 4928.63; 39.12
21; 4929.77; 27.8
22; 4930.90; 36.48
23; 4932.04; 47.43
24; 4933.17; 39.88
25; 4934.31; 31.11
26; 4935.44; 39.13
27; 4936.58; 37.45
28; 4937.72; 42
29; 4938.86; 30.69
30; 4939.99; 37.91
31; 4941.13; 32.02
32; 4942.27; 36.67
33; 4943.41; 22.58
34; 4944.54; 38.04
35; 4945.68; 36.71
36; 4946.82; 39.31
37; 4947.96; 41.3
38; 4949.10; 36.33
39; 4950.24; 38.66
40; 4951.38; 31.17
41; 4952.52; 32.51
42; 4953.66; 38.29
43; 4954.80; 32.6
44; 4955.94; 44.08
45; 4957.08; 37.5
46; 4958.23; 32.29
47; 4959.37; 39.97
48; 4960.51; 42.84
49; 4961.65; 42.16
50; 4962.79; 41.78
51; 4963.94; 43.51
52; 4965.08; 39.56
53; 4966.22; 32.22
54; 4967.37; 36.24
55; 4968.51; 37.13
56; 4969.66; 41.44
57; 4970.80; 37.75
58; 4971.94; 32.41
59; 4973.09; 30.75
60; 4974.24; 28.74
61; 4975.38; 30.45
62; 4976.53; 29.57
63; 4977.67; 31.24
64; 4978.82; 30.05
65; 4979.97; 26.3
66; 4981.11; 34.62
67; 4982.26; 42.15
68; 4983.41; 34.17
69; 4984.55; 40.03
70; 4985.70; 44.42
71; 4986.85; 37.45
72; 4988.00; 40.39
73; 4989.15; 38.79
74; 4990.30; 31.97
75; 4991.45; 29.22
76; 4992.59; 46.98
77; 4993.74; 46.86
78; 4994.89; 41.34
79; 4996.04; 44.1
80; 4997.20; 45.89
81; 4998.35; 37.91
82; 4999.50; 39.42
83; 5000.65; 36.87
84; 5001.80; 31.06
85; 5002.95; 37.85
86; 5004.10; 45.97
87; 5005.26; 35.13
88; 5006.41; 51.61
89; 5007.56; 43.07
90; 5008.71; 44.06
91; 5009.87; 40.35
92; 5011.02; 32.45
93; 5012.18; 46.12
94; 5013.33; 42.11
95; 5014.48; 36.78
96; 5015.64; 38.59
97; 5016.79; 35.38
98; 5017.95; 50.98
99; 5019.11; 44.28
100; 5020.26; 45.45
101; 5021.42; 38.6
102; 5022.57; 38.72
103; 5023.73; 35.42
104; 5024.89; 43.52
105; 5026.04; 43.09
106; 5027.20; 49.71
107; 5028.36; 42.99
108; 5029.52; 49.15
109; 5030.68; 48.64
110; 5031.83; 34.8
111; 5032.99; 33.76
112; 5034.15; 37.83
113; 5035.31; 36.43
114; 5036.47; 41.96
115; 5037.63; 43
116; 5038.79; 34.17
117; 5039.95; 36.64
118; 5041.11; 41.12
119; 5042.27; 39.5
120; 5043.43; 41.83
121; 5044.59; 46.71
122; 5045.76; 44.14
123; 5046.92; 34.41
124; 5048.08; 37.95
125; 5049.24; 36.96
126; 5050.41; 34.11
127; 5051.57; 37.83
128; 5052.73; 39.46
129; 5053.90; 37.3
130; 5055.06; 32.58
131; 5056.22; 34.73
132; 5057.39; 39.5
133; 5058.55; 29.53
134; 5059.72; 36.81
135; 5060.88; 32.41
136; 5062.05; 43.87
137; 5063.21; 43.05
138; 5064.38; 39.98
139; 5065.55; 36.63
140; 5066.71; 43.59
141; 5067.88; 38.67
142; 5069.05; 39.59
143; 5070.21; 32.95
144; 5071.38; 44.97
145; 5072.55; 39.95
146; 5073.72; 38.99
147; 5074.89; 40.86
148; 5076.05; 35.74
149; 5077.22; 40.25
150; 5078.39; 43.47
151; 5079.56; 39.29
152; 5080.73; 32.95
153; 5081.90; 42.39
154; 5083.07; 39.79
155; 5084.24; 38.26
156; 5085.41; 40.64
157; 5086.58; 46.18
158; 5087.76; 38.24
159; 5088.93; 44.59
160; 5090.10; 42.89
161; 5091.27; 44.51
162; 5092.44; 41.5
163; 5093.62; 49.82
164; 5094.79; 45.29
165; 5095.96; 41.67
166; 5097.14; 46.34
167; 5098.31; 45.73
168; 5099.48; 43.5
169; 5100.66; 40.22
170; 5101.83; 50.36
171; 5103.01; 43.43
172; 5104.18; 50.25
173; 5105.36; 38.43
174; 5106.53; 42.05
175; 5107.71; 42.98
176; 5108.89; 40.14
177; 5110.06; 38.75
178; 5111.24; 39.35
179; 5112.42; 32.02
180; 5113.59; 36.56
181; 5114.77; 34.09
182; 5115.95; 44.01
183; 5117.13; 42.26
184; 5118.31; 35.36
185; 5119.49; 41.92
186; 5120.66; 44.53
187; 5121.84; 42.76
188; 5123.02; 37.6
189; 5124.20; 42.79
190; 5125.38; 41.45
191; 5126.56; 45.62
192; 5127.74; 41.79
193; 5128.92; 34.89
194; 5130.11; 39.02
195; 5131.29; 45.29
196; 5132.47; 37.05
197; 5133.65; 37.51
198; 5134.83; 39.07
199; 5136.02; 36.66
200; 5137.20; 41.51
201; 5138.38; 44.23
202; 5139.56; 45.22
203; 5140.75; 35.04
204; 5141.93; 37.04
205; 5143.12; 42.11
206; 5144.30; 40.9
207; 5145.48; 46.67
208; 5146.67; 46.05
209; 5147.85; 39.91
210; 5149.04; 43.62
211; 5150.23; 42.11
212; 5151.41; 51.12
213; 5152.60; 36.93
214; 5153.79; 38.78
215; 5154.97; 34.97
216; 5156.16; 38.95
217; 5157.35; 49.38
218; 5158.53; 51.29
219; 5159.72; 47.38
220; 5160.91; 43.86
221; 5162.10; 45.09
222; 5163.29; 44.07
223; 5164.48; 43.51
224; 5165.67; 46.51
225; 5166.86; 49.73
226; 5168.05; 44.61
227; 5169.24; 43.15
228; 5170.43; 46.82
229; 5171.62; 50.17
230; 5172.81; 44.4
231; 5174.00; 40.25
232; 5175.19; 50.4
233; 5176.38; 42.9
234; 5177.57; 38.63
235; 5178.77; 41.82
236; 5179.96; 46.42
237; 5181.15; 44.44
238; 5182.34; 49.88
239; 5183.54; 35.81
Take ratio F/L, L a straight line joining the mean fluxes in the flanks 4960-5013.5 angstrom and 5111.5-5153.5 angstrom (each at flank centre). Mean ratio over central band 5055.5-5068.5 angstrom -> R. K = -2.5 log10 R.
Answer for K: 0.04 mag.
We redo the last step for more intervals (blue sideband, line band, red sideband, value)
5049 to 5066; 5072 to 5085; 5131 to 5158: -0.04 mag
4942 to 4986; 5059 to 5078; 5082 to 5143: 0.02 mag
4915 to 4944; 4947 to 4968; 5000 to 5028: -0.03 mag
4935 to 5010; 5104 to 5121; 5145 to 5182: 0.07 mag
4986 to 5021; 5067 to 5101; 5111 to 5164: -0.01 mag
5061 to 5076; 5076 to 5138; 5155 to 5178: 0.02 mag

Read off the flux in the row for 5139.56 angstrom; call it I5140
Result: 45.22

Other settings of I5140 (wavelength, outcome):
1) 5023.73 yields 35.42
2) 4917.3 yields 27.98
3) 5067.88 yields 38.67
